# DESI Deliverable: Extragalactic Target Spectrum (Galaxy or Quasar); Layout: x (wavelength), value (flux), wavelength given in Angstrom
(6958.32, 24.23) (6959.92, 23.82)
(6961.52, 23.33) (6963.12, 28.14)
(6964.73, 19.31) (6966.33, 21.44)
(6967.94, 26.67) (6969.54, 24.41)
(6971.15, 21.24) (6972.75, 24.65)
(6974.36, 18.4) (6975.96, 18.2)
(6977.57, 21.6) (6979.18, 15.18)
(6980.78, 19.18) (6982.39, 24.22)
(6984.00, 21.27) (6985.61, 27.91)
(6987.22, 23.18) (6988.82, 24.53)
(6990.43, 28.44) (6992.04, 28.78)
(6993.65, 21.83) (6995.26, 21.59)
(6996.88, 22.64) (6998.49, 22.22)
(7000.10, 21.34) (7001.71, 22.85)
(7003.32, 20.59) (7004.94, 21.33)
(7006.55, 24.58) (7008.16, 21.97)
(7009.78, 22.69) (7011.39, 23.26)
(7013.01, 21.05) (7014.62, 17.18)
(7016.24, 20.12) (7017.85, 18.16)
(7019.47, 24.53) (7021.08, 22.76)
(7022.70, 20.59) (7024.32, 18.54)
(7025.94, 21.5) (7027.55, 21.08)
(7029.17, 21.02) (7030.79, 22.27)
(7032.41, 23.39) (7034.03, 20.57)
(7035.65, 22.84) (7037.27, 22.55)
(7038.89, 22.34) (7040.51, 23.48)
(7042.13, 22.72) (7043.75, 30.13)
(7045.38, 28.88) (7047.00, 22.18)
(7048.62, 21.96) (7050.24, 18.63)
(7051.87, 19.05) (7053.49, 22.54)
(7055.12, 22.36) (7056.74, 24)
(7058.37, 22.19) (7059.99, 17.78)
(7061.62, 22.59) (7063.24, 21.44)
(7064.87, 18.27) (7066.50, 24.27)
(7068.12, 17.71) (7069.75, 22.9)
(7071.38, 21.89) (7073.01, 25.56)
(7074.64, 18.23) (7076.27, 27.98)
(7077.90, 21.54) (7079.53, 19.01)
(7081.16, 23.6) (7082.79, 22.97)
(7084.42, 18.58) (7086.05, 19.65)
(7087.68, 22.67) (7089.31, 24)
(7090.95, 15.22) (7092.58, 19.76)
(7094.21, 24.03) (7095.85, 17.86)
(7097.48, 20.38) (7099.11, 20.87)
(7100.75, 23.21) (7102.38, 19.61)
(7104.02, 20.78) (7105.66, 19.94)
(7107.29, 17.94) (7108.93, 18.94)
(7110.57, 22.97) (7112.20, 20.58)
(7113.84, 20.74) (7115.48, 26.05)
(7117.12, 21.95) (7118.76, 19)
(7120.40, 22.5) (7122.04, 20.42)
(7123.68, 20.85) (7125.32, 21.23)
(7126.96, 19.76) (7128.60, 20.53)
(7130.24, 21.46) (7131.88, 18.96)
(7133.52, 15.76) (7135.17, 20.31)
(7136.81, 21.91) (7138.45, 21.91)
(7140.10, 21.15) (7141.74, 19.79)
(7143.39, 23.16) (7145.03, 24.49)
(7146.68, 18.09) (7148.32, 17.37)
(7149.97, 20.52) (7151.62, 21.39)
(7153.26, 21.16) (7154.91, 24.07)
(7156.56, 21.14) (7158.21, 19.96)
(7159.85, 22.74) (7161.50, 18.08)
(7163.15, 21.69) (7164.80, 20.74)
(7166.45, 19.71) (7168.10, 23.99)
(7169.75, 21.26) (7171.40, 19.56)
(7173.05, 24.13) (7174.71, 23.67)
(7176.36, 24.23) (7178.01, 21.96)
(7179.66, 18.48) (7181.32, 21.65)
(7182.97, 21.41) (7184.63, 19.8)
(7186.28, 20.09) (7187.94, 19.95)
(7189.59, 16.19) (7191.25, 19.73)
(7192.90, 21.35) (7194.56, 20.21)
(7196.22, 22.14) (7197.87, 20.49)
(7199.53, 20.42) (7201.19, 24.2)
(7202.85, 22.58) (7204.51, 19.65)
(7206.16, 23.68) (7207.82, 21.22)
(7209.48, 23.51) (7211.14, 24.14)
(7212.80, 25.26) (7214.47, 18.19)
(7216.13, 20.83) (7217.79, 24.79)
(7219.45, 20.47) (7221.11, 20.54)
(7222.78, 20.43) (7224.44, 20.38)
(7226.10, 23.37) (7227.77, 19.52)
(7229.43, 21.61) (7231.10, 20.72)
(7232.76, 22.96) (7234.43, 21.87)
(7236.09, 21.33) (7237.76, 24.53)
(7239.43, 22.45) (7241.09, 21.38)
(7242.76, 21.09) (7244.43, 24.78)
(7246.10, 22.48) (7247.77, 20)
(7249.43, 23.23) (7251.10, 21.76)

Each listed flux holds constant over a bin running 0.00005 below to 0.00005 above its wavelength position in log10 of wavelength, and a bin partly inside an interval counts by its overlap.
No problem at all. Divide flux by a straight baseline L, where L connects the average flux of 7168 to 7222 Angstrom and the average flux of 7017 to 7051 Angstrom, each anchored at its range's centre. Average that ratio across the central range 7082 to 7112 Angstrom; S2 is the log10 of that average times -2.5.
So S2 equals 0.08 mag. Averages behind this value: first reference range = 22.4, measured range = 20.5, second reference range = 21.5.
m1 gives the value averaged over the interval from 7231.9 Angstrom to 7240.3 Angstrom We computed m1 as 22.6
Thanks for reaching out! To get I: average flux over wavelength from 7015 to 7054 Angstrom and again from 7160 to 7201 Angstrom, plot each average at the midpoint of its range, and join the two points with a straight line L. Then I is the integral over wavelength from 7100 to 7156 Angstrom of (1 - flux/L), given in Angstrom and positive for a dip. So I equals 1.4 Angstrom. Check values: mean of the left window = 22.1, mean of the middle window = 20.8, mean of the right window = 21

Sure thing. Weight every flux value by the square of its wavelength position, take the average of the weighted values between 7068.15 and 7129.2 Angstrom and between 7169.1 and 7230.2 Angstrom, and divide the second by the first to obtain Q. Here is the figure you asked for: 1.04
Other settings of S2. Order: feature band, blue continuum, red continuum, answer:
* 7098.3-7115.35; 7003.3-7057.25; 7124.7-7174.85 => 0.03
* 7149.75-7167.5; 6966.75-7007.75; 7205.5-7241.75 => 0.05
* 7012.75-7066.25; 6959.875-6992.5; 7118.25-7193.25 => 0.02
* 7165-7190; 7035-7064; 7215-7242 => 0.04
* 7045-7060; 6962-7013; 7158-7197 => 0.00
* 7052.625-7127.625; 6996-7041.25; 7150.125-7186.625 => 0.02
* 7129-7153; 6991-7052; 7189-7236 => 0.07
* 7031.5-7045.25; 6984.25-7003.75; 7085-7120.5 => -0.06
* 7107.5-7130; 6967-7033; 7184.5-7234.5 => 0.03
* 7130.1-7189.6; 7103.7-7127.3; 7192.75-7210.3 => 0.02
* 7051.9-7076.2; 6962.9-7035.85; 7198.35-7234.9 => 0.02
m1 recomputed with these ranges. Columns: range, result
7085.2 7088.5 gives 21.2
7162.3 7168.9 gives 21.5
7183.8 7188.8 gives 19.9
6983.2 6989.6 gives 24.2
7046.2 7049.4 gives 22.1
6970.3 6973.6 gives 22.9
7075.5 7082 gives 23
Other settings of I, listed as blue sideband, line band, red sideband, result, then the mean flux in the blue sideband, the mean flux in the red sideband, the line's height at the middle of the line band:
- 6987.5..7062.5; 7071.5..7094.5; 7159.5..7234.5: 0.5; 22.3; 21.4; 22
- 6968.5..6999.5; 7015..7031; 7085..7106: 0.7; 22.6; 20.6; 21.9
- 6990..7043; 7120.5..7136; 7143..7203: 1.0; 22.1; 21.1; 21.4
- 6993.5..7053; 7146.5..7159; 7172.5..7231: 0.6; 22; 21.4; 21.6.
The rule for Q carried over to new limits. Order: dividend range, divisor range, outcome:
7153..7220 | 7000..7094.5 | 1.02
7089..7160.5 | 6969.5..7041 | 0.98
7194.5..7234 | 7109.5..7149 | 1.07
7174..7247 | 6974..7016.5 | 1.04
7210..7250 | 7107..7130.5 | 1.07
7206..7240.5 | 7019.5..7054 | 1.03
